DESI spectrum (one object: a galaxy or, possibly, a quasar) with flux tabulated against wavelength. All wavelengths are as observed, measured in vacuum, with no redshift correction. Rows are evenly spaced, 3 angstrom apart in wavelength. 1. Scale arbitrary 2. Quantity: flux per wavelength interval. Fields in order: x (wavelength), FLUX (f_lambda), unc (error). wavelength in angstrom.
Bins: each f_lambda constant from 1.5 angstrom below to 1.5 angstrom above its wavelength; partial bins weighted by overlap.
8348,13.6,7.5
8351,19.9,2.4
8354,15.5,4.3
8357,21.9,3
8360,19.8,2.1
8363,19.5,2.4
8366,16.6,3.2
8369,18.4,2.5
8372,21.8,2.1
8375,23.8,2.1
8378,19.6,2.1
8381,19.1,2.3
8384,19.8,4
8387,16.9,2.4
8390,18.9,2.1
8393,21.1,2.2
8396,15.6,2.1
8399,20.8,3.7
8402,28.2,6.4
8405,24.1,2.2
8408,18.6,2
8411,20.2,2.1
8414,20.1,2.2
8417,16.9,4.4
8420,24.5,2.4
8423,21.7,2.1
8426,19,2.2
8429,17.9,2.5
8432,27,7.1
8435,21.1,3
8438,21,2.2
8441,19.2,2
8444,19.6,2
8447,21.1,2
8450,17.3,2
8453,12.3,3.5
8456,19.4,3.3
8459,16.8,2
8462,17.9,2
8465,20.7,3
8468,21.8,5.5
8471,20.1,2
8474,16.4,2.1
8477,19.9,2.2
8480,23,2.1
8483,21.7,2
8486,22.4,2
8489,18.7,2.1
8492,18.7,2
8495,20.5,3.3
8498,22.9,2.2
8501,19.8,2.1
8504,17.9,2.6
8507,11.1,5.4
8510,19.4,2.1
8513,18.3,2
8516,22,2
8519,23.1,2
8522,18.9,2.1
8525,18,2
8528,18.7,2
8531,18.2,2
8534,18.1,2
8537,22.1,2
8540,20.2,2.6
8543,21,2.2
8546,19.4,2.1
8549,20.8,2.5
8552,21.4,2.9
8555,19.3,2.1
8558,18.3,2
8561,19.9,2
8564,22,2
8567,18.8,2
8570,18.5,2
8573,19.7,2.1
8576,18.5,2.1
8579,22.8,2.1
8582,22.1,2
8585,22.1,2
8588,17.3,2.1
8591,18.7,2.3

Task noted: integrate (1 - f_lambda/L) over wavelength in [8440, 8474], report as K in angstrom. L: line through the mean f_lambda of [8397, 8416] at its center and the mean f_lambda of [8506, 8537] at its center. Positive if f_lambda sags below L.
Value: 3.02 angstrom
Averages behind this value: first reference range 21.7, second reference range 18.9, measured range 18.6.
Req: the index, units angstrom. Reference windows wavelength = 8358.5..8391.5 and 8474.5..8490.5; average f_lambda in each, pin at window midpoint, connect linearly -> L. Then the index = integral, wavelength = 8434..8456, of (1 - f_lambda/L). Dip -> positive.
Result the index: 1.70 angstrom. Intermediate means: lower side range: 19.5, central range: 18.8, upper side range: 20.8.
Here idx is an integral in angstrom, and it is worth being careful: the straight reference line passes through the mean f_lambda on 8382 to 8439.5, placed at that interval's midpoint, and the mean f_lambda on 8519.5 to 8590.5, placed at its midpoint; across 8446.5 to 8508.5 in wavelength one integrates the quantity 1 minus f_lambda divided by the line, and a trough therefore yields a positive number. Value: 3.88 angstrom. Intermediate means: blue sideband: 20.7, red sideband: 19.9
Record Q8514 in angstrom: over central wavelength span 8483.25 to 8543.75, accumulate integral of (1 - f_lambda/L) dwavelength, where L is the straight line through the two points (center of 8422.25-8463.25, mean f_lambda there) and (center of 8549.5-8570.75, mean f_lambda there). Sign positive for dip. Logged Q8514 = 0.4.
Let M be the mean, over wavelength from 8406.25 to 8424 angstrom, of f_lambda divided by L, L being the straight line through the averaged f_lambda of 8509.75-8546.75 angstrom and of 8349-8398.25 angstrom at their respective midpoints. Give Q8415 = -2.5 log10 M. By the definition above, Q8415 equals -0.05 mag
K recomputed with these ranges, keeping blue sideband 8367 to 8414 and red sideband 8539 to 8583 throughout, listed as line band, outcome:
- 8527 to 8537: 0.7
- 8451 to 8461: 2.0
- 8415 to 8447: -0.7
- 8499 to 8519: 1.6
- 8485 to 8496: 0.2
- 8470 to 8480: 0.5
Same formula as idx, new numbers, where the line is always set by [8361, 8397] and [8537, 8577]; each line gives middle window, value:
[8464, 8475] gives -0.1 angstrom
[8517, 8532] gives 0.2 angstrom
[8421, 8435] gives -1.4 angstrom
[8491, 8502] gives -0.5 angstrom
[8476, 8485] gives -0.9 angstrom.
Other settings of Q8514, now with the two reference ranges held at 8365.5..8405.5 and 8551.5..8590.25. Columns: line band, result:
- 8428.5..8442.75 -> -0.85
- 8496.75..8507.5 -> 0.90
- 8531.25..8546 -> -0.01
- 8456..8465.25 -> 0.86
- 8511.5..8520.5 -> -0.47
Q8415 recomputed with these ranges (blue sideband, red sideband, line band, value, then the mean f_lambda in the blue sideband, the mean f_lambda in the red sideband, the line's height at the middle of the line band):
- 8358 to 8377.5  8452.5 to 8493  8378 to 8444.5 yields -0.04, 20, 19.5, 19.8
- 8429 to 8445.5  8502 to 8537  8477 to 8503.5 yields -0.06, 21.2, 18.7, 19.6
